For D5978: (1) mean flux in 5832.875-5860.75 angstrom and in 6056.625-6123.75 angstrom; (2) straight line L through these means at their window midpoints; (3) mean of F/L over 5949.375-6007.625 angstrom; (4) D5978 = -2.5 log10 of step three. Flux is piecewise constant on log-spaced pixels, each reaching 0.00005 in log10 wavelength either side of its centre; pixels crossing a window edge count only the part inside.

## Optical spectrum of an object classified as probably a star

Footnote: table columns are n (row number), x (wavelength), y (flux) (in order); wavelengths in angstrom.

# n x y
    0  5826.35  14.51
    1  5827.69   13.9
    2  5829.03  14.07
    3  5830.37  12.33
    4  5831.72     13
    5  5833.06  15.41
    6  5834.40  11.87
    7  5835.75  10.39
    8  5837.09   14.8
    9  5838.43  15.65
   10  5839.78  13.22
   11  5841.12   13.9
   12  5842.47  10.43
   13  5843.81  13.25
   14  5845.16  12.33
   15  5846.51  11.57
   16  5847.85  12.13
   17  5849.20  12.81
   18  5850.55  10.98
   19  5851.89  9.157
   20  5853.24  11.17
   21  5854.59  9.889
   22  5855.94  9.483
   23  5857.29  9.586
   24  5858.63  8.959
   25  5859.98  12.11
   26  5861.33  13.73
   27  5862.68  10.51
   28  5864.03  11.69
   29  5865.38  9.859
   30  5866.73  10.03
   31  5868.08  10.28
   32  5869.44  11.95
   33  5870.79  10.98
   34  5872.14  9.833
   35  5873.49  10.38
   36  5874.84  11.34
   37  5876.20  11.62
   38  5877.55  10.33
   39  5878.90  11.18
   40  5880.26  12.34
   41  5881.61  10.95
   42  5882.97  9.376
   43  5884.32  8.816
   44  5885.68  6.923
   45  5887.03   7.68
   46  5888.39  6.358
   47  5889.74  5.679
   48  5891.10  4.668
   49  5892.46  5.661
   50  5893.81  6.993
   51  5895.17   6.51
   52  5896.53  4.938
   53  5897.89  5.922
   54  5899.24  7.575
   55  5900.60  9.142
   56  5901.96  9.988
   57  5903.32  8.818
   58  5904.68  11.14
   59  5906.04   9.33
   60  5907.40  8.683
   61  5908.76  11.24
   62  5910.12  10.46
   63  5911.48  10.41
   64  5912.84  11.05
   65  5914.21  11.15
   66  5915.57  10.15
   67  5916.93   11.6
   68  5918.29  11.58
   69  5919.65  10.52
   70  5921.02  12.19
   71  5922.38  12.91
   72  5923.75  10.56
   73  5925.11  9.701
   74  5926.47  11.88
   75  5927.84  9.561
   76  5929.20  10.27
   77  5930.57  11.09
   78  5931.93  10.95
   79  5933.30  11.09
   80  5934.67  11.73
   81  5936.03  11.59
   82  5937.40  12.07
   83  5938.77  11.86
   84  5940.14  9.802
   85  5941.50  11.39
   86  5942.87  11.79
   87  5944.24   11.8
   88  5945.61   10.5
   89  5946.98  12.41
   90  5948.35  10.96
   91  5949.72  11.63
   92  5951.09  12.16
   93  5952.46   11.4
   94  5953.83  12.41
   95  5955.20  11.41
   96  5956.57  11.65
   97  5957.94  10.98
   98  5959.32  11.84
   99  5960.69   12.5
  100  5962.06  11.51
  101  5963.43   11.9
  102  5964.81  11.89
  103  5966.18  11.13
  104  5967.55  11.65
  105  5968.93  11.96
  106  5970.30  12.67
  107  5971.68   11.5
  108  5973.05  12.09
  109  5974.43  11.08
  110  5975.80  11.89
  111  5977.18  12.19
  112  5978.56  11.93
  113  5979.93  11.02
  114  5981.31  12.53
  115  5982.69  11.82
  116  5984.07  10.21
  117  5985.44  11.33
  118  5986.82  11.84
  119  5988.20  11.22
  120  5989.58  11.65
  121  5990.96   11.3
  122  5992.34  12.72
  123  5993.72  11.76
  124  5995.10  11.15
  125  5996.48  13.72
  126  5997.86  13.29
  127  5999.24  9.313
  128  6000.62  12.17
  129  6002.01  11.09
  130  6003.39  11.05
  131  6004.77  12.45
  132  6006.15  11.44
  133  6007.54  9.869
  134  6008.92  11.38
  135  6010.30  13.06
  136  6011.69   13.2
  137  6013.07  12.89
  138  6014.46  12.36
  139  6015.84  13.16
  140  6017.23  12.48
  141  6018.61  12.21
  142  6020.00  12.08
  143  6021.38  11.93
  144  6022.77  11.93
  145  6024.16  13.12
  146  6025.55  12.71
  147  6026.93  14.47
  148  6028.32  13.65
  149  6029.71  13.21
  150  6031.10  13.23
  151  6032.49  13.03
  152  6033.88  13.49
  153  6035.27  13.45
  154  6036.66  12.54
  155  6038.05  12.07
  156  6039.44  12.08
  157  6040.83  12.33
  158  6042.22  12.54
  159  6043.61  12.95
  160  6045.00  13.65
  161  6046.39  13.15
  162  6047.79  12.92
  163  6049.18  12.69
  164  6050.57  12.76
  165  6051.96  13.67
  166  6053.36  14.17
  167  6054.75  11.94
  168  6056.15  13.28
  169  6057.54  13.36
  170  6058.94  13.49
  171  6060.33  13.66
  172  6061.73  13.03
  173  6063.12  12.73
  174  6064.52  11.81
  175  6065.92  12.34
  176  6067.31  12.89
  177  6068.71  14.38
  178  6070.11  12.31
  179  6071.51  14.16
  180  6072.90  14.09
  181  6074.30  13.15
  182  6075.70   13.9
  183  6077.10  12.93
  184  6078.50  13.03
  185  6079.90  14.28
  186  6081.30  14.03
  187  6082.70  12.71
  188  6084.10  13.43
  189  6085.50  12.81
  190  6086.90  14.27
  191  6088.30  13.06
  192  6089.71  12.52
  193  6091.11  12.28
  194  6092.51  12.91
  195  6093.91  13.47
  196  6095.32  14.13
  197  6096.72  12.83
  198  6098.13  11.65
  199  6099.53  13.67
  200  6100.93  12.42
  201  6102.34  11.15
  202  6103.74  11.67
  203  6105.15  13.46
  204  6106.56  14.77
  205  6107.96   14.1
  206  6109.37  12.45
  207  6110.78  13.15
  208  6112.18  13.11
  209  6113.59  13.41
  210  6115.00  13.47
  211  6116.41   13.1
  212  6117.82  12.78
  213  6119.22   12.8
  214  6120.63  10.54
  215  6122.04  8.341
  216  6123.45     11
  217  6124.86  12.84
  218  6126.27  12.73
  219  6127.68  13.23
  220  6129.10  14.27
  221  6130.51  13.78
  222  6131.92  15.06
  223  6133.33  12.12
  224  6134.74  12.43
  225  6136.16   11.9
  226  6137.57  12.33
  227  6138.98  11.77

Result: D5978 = 0.065 mag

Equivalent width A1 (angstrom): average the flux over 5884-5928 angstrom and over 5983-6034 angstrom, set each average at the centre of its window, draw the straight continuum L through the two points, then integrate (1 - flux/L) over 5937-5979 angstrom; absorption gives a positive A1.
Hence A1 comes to -4.0 angstrom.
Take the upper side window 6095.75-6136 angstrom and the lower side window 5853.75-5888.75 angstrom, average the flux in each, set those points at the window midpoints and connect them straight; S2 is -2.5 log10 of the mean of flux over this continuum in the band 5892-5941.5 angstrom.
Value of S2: 0.07 mag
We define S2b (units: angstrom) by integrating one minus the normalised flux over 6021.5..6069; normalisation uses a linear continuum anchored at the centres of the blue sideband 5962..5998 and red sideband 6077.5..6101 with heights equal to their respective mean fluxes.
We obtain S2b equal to -1.45 angstrom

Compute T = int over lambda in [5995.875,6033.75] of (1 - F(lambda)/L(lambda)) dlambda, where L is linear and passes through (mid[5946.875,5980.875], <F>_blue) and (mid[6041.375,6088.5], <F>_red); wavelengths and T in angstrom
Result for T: 0.3 angstrom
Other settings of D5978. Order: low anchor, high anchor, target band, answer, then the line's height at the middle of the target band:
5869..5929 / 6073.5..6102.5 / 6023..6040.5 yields -0.086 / 12.1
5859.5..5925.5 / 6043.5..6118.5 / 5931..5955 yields -0.084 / 10.6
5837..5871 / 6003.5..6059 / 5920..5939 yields 0.076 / 12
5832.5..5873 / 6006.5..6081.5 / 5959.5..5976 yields 0.052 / 12.4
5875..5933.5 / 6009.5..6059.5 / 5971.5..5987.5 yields -0.014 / 11.5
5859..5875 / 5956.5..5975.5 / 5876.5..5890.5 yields 0.229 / 11.1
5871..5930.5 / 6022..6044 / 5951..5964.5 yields -0.075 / 11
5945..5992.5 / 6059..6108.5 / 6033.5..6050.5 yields -0.017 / 12.6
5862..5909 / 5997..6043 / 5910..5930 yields -0.105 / 9.94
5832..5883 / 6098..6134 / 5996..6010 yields 0.056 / 12.2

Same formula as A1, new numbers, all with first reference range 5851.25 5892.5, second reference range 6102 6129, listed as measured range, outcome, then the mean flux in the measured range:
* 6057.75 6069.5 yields -1.0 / 13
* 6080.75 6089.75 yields -0.8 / 13.3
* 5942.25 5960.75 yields -1.6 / 11.6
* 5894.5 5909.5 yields 2.5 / 8.49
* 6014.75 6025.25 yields -0.8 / 12.4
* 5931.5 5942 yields -0.8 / 11.3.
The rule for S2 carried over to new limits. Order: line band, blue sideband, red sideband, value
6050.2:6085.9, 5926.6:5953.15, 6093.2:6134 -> -0.07 mag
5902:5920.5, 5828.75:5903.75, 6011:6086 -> 0.06 mag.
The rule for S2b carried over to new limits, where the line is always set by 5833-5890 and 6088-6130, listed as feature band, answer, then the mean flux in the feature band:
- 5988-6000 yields 0.1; 11.8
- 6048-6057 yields -0.6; 13.1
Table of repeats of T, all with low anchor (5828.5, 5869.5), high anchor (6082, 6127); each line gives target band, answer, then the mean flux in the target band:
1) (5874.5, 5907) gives 9.6 angstrom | 8.44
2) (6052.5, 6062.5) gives -0.6 angstrom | 13.3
